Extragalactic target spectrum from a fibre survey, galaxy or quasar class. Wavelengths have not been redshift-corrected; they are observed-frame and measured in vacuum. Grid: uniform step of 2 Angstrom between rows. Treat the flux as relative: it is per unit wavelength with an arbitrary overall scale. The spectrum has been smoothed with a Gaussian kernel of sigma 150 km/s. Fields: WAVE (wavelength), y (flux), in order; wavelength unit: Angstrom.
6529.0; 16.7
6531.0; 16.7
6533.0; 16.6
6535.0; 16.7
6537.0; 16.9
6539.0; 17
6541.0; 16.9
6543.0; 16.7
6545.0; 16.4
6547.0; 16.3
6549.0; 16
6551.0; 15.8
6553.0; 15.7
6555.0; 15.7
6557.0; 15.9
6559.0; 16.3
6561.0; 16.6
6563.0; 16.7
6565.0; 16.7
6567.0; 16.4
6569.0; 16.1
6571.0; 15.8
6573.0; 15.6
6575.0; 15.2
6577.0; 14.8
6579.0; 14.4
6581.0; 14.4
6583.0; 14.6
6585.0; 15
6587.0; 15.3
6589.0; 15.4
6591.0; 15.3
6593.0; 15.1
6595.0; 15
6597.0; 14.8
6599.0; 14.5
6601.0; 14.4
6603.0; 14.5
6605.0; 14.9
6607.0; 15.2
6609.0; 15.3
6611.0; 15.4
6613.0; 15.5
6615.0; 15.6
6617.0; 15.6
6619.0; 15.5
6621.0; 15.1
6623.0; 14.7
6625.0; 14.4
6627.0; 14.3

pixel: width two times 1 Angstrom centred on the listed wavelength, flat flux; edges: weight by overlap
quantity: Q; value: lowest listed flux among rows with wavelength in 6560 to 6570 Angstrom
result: 16.1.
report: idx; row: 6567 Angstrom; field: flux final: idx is 16.4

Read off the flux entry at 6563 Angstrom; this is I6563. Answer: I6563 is 16.7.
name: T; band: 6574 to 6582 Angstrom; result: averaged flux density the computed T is 14.7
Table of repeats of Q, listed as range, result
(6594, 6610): 14.4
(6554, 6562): 15.7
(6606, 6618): 15.2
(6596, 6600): 14.5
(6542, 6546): 16.4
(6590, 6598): 14.8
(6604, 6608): 14.9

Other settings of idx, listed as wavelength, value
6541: 16.9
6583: 14.6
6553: 15.7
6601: 14.4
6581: 14.4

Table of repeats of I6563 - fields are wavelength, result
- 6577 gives 14.8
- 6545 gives 16.4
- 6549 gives 16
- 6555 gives 15.7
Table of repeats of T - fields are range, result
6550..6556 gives 15.7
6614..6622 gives 15.5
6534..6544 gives 16.8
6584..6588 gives 15.2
